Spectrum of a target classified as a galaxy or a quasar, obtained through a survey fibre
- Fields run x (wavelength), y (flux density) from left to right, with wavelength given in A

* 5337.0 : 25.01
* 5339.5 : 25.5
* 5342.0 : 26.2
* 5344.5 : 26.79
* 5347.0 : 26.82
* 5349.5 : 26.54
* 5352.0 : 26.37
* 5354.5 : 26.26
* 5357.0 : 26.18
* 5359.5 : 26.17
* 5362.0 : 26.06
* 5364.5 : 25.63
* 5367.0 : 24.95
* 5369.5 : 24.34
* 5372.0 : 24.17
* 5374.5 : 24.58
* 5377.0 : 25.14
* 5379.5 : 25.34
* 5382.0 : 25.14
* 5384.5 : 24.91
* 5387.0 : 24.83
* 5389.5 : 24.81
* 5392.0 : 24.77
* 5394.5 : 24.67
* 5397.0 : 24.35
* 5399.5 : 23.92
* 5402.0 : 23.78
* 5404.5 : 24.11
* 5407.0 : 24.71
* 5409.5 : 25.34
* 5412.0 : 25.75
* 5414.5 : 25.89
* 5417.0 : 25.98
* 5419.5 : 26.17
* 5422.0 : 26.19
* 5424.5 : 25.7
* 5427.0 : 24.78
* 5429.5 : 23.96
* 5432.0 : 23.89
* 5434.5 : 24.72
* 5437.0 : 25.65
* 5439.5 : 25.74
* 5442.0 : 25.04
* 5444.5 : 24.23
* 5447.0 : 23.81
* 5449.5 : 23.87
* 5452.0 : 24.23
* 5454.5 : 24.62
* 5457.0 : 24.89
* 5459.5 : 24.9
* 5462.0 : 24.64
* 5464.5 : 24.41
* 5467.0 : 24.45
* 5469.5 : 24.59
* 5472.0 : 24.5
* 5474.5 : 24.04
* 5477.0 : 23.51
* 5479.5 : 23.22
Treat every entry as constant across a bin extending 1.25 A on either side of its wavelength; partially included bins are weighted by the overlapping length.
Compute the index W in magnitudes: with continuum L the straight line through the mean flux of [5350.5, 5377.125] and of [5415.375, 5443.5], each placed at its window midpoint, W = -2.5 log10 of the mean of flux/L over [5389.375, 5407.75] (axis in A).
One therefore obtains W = 0.04 mag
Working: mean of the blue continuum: 25.5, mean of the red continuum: 25.3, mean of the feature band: 24.4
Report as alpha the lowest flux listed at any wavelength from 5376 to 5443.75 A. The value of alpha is 23.78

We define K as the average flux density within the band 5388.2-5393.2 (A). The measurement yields 24.8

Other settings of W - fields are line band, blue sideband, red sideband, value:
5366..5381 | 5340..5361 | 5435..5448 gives 0.05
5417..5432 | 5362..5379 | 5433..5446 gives -0.01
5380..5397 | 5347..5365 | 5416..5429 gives 0.05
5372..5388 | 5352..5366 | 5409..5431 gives 0.04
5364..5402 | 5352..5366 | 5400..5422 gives 0.04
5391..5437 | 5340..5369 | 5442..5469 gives 0.01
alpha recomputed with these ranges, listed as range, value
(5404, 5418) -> 24.11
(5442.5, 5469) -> 23.81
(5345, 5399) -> 24.17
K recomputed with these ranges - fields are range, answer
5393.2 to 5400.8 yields 24.3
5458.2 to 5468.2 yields 24.6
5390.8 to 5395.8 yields 24.7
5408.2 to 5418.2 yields 25.7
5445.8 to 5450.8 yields 23.8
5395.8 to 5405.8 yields 24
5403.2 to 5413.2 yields 25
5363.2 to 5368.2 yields 25.3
